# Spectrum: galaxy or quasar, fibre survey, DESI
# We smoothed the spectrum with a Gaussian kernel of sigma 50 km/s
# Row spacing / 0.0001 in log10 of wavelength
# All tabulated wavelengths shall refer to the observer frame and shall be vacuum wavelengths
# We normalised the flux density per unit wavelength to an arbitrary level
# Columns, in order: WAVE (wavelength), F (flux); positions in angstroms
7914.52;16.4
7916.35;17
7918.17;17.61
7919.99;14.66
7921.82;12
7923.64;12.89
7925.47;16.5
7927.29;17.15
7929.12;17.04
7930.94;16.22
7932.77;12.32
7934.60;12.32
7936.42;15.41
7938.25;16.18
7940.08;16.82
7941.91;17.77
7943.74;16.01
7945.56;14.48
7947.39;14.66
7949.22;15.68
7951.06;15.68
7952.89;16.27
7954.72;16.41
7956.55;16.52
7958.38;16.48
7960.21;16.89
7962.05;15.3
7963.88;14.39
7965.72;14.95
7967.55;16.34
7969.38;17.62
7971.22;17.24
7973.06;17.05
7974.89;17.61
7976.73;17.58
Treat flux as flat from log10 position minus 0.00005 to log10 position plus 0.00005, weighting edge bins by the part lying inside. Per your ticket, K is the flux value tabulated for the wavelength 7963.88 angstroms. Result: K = 14.39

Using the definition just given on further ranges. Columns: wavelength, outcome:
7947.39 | 14.66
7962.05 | 15.3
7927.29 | 17.15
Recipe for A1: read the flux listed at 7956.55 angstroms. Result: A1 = 16.52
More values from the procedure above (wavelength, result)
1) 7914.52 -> 16.4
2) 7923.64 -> 12.89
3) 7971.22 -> 17.24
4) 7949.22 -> 15.68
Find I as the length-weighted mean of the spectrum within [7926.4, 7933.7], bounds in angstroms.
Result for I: 15.7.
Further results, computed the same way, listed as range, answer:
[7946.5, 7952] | 15.3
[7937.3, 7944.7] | 16.7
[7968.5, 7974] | 17.3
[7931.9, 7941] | 14.6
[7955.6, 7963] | 16.3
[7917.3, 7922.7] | 14.7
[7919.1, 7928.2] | 14.6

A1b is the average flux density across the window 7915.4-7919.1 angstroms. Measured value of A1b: 17.3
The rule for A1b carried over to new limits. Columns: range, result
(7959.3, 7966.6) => 15.4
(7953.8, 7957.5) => 16.5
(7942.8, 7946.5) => 15.3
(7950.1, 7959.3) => 16.3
